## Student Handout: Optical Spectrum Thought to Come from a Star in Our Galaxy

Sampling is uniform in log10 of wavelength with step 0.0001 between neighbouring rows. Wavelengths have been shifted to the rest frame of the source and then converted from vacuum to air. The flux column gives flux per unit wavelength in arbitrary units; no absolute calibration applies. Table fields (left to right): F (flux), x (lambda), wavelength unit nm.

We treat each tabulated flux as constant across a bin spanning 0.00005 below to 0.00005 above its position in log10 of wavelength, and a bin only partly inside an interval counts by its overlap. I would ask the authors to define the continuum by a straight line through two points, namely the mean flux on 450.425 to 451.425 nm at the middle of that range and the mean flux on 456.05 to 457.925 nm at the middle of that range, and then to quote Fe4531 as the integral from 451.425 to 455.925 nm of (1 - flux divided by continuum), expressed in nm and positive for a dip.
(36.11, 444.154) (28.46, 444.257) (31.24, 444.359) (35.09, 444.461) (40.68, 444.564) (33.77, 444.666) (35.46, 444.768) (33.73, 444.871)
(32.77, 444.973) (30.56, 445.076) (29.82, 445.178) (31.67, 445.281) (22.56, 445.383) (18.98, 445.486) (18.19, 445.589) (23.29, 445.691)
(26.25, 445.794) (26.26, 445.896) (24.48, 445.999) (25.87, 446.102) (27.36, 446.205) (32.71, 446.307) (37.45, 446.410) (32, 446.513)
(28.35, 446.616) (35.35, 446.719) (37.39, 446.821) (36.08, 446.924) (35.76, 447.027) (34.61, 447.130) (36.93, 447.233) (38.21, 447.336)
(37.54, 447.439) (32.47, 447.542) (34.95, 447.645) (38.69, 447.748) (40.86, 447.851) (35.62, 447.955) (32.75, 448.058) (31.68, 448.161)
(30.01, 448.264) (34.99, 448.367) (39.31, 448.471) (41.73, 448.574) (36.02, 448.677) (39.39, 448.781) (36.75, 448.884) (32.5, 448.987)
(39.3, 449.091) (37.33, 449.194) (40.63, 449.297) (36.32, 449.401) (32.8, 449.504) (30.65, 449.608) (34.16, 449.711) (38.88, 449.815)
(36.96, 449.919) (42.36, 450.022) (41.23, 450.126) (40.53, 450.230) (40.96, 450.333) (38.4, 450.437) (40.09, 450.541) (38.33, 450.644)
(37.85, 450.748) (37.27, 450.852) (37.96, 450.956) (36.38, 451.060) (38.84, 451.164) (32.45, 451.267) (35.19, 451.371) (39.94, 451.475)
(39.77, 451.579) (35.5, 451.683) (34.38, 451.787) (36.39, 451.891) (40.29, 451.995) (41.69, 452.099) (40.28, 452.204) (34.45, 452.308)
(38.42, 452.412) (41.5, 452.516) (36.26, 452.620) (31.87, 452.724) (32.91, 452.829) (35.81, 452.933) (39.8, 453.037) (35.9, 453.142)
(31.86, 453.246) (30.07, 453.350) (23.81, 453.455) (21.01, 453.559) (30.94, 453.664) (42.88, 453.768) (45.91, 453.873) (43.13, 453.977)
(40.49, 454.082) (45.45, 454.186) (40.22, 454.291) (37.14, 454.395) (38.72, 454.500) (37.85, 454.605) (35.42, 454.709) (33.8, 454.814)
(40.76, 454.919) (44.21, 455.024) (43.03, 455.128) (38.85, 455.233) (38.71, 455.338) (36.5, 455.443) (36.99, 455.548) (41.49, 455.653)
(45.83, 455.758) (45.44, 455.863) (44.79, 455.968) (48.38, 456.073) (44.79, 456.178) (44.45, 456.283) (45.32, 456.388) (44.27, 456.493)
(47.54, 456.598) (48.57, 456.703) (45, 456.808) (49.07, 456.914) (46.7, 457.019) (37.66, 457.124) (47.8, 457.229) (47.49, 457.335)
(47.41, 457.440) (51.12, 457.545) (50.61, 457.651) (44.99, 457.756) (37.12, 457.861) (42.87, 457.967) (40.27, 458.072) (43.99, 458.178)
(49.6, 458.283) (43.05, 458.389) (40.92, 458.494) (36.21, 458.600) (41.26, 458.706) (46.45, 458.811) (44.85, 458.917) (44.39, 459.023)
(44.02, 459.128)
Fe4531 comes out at 0.37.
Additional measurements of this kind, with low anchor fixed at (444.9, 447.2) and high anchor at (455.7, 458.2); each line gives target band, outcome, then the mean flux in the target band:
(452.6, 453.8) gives 0.22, 32.5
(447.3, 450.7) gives -0.32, 37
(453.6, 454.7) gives 0.04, 39.9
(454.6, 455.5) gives 0.08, 38.8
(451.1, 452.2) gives 0.01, 37.6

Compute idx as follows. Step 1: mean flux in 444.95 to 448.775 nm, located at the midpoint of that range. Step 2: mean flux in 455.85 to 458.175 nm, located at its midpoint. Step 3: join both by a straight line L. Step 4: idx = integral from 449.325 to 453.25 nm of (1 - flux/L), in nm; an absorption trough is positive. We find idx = 0.07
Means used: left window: 32.2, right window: 45.5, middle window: 37.3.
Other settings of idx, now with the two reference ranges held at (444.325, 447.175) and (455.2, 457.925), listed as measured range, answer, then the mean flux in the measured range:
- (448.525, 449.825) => -0.06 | 36.6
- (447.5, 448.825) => -0.09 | 36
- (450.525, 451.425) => 0.01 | 37.1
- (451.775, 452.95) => 0.06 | 37.1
